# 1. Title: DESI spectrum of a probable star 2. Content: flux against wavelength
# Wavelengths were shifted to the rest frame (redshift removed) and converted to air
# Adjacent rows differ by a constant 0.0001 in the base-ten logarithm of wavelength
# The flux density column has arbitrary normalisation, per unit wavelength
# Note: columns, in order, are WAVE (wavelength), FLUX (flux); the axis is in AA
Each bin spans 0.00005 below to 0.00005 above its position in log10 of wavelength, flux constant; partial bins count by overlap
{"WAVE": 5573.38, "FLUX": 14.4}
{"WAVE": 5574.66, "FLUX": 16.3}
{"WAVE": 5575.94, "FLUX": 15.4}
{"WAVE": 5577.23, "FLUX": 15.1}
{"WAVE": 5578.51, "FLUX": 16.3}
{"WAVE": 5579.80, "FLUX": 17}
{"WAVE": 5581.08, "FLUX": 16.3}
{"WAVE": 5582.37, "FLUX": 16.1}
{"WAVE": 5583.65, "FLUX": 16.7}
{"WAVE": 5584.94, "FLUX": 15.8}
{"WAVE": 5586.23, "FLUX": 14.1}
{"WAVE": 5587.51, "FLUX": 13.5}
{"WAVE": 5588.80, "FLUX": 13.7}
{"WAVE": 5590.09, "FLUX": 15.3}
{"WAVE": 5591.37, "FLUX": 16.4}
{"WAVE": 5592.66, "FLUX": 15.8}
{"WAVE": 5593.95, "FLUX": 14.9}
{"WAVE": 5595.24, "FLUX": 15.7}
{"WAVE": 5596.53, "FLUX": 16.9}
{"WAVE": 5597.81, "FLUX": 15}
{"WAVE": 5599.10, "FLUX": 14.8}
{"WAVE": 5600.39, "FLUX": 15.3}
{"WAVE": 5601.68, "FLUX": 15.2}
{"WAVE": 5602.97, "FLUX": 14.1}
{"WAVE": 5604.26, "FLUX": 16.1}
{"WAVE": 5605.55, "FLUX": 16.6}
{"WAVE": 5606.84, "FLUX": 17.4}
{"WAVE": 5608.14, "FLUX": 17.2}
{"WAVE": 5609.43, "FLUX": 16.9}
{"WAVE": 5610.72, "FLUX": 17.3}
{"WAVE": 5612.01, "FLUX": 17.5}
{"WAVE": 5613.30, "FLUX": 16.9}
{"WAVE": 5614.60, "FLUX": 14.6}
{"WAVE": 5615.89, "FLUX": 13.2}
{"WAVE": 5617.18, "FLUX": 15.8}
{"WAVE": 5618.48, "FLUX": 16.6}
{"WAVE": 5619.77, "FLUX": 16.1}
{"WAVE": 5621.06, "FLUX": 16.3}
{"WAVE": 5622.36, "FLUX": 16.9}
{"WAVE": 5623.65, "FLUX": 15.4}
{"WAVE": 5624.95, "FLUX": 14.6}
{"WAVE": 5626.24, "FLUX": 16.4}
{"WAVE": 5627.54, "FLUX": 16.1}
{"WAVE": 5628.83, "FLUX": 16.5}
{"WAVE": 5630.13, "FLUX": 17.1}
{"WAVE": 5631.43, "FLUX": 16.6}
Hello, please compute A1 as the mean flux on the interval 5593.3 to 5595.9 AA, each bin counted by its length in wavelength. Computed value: 15.3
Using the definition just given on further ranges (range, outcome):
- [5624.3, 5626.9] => 15.5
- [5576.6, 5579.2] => 15.7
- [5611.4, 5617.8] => 15.6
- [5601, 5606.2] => 15.5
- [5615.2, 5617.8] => 14.5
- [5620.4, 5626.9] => 15.9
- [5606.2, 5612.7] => 17.3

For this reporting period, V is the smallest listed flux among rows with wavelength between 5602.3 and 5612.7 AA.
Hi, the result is 14.1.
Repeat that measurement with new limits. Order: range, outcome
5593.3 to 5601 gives 14.8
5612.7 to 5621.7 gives 13.2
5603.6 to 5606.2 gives 16.1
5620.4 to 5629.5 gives 14.6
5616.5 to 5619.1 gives 15.8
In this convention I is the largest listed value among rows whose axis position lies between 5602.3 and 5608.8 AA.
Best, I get 17.4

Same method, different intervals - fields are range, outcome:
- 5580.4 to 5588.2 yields 16.7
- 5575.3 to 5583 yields 17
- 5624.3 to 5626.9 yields 16.4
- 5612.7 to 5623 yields 16.9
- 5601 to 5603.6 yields 15.2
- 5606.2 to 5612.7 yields 17.5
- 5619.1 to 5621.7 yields 16.3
